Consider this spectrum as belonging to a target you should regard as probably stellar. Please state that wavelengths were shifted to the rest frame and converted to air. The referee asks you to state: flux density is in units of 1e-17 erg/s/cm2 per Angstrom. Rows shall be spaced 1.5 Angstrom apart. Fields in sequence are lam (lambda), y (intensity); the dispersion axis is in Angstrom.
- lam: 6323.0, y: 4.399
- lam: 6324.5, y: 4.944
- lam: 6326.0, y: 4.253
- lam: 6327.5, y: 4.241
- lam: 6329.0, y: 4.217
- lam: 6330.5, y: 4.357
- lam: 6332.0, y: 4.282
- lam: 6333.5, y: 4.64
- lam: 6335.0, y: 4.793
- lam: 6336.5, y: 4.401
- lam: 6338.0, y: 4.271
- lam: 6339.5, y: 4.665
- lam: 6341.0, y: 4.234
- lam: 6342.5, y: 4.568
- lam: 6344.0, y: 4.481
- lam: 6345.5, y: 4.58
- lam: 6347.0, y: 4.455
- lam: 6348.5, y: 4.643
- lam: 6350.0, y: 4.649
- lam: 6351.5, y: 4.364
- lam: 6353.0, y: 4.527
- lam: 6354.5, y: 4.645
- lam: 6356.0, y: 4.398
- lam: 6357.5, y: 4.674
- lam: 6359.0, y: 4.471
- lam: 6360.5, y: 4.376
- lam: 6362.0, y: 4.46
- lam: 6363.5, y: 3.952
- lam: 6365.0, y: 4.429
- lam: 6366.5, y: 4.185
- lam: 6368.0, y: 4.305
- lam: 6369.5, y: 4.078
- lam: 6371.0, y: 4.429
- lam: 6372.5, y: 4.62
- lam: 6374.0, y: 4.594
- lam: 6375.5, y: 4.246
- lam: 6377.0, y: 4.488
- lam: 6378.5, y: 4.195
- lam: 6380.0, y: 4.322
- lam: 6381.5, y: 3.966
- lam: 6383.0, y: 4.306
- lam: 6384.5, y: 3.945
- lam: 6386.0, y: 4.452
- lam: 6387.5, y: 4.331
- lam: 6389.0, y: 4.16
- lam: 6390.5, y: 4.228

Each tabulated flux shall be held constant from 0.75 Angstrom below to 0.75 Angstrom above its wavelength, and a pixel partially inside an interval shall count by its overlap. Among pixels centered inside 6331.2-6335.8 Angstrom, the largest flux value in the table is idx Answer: 4.793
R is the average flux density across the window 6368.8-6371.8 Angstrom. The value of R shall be 4.26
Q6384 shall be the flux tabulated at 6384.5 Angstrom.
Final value 3.945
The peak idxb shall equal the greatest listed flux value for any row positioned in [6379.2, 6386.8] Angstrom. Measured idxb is 4.452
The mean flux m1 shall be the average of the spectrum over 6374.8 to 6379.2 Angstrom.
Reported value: 4.31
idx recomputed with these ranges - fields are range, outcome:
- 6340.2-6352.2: 4.649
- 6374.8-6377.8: 4.488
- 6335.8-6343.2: 4.665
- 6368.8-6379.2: 4.62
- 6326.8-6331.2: 4.357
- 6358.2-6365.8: 4.471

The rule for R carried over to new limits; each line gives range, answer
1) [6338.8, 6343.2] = 4.49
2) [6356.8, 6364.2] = 4.39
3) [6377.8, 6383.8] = 4.2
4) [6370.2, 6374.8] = 4.54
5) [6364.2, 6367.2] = 4.3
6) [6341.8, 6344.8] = 4.52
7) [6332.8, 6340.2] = 4.55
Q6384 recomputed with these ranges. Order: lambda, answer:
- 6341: 4.234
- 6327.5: 4.241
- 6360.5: 4.376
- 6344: 4.481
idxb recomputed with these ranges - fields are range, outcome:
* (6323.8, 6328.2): 4.944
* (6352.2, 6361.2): 4.674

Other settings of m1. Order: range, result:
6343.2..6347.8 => 4.51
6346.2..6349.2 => 4.55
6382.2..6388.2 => 4.26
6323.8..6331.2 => 4.4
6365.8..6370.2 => 4.19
